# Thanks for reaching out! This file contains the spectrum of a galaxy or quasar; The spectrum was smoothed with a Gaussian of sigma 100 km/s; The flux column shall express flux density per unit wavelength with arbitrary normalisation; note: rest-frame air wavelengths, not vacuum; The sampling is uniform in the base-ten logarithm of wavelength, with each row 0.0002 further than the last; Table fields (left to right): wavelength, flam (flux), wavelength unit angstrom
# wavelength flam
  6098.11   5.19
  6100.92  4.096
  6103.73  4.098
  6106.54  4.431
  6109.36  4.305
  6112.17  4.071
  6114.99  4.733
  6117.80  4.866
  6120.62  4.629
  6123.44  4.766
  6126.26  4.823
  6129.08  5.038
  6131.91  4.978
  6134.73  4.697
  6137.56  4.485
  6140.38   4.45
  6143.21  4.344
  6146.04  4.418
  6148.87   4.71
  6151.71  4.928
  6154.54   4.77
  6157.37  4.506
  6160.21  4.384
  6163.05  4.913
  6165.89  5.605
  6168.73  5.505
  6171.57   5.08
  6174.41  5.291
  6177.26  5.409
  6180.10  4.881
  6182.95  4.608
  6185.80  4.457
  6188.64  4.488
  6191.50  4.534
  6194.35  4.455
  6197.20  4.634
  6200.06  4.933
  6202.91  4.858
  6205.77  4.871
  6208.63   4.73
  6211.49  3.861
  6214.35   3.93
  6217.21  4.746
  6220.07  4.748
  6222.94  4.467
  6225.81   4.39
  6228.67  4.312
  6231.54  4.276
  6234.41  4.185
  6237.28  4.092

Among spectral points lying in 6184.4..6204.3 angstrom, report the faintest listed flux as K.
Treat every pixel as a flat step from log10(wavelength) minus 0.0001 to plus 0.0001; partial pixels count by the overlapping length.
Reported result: 4.455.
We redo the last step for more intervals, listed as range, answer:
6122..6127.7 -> 4.766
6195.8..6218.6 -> 3.861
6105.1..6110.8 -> 4.305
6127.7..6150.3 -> 4.344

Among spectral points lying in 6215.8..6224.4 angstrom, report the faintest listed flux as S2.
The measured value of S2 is 4.467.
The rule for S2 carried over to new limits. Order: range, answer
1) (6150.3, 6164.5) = 4.384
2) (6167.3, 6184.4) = 4.608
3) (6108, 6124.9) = 4.071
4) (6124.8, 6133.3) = 4.823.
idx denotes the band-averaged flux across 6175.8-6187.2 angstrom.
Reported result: 4.84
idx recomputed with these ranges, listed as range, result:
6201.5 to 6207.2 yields 4.86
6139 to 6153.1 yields 4.57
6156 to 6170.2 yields 4.98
